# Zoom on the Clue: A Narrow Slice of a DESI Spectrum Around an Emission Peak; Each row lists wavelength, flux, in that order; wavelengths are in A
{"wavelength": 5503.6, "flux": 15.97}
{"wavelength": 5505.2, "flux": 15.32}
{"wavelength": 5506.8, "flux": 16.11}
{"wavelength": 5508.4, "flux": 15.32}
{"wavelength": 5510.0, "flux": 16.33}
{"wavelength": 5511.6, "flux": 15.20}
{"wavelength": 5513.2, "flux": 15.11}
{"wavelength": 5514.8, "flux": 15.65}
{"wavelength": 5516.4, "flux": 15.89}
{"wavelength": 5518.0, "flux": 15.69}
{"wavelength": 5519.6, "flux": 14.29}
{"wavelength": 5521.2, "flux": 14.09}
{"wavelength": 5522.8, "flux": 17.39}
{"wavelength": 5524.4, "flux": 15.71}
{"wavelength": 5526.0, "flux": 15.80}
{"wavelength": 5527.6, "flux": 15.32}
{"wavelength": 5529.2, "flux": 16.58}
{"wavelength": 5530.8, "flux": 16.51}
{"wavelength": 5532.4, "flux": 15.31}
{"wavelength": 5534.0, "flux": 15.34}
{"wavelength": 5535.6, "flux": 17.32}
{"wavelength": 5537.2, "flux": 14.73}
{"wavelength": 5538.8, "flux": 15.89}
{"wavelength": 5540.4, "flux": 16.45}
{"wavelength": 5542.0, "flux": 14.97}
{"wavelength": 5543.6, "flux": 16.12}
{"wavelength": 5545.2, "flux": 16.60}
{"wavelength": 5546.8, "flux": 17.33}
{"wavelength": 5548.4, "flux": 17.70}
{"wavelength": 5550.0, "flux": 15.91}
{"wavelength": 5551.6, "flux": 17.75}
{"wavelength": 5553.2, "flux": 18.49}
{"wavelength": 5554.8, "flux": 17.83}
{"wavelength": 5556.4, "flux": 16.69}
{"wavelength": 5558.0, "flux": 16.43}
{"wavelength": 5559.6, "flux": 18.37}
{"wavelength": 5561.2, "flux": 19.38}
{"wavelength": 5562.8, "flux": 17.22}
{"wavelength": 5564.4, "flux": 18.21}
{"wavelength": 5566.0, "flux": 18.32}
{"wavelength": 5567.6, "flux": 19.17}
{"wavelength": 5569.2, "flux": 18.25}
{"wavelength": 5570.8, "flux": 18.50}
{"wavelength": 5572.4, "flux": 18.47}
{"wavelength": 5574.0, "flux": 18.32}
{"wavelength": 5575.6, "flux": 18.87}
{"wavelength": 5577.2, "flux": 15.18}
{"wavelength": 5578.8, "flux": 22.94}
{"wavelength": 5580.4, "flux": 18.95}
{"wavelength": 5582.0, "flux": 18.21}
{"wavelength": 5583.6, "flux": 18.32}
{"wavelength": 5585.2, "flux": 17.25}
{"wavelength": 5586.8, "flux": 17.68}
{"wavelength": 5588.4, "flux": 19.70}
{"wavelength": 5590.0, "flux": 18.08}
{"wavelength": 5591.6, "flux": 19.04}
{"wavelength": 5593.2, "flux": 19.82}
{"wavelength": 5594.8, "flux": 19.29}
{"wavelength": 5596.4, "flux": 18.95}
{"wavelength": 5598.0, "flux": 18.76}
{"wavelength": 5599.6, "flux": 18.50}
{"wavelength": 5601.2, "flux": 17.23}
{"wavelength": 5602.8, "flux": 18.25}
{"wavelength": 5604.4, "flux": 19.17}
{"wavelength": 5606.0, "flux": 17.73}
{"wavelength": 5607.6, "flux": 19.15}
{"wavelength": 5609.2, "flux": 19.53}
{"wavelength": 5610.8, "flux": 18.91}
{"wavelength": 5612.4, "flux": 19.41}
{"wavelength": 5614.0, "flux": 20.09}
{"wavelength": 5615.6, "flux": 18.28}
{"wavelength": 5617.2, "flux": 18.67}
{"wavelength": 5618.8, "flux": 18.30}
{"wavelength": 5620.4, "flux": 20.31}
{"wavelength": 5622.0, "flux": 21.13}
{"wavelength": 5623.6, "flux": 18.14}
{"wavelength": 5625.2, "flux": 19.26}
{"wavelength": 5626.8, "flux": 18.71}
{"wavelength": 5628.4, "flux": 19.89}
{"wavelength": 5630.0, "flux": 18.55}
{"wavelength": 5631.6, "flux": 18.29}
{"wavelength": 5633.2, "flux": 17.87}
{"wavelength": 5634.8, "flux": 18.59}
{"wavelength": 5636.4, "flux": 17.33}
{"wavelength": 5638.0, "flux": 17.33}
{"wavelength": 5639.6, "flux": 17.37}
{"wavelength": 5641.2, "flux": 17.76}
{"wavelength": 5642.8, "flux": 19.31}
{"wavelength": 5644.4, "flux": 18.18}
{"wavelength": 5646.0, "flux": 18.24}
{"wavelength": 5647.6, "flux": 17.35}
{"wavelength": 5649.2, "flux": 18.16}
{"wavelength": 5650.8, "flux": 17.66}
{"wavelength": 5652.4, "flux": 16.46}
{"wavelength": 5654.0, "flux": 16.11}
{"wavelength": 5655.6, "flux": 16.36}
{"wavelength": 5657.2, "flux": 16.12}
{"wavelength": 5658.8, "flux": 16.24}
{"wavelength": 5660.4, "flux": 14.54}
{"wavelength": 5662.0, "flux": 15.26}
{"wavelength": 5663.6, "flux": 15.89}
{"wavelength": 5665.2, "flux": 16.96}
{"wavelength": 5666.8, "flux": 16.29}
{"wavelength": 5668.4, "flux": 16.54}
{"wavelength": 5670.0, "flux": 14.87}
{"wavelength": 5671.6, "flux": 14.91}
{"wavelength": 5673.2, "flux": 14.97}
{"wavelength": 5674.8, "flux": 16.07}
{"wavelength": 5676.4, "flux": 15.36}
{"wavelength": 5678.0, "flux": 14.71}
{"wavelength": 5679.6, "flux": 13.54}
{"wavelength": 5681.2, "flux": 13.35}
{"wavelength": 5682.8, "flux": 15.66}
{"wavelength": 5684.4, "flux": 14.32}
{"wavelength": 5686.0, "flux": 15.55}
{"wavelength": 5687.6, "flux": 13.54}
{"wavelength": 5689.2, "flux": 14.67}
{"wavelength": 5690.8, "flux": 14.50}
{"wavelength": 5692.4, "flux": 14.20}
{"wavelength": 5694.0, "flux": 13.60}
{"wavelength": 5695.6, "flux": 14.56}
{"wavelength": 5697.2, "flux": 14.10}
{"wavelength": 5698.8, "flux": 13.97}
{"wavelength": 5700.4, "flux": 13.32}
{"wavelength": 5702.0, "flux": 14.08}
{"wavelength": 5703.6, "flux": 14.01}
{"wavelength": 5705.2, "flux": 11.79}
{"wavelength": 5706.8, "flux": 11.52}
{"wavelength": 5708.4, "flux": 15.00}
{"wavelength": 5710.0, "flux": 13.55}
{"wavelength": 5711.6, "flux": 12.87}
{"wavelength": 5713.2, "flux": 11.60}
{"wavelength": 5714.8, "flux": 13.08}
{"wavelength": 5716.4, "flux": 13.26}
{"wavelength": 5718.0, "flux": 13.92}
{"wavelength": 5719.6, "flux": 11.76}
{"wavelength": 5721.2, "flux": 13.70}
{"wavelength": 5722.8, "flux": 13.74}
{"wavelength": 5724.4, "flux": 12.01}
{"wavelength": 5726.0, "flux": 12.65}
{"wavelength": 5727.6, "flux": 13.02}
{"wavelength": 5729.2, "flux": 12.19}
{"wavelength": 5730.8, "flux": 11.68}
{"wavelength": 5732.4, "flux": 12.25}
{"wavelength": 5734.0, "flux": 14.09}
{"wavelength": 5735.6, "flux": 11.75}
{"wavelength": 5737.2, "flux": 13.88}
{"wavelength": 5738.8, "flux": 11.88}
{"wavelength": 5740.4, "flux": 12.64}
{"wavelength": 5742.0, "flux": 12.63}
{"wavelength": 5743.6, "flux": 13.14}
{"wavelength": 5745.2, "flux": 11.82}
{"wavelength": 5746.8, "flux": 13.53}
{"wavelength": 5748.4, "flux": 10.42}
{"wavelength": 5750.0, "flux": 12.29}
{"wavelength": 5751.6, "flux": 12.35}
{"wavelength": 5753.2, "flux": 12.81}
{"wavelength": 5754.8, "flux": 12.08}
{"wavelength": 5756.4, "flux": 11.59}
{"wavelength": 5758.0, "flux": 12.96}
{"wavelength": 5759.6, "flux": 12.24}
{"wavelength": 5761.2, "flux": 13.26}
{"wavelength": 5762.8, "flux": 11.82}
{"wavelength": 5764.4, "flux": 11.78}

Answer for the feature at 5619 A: C III]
